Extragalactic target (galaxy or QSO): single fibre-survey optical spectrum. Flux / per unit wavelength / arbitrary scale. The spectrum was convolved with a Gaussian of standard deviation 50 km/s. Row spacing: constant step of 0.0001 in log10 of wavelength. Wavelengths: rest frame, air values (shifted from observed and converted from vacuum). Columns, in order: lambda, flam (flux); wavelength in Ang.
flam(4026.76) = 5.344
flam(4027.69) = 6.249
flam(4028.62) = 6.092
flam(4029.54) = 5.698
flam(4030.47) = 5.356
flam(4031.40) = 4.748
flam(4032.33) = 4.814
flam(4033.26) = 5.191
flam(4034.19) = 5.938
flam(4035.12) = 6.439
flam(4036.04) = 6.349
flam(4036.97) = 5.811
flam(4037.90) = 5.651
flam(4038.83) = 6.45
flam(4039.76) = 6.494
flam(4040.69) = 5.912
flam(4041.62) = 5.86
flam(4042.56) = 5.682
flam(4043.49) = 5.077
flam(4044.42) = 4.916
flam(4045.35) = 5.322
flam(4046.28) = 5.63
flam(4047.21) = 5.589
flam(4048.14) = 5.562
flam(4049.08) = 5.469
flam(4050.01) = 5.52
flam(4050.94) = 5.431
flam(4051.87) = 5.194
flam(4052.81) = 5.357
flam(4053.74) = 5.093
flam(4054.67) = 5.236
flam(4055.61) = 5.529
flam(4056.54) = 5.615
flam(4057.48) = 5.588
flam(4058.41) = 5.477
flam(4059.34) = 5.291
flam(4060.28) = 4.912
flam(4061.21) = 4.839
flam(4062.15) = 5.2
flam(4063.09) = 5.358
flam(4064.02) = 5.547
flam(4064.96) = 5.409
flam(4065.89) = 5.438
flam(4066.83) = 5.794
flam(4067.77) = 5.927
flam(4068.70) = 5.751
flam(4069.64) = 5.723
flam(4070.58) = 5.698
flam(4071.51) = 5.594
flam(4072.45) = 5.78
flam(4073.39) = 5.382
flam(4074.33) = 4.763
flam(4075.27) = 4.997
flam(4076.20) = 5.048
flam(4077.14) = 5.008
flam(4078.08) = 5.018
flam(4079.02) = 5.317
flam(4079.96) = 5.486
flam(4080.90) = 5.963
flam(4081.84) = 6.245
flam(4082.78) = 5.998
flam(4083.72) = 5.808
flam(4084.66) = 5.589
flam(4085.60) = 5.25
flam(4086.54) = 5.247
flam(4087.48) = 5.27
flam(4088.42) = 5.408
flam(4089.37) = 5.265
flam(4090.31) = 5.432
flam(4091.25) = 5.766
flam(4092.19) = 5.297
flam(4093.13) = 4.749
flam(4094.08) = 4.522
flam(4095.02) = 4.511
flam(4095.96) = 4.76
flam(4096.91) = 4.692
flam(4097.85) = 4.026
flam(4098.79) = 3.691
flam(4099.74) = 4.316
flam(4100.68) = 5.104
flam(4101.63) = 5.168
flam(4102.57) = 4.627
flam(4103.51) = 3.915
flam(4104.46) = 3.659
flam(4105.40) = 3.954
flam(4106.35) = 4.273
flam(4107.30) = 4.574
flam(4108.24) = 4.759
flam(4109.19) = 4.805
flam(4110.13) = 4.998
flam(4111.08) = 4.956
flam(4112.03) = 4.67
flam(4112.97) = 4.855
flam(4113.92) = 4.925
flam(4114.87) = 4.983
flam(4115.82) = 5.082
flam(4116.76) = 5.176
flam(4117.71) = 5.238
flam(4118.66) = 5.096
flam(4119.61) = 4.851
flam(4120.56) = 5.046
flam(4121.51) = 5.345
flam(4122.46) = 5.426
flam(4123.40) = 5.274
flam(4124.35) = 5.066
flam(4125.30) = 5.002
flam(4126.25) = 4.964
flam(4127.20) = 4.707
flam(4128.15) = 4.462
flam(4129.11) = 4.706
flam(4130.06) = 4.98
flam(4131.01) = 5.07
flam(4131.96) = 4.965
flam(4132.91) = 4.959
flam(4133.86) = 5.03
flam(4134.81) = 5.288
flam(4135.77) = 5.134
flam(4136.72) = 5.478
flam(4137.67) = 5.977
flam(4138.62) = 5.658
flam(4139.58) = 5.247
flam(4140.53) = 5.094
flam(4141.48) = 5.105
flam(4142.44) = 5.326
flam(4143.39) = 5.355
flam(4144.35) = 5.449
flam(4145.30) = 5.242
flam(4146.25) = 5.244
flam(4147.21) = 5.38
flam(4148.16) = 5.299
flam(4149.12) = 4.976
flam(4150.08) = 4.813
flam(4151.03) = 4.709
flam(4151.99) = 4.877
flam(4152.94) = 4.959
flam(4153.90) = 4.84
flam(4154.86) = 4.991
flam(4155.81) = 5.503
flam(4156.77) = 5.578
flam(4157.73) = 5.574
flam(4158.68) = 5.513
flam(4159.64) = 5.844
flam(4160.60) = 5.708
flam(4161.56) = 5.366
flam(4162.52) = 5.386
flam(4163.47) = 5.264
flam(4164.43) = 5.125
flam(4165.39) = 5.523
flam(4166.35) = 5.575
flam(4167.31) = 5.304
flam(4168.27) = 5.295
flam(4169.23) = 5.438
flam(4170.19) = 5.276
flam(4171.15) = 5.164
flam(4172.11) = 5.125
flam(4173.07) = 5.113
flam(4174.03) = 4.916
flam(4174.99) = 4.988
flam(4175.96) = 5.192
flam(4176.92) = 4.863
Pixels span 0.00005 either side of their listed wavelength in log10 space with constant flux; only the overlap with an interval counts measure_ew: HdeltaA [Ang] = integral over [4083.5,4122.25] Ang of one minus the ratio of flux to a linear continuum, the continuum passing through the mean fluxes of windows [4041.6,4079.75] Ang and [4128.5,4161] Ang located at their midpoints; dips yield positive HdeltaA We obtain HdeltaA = 3.2 Ang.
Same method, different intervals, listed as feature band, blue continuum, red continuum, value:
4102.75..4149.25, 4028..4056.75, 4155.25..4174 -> 3.9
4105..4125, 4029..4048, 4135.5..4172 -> 1.8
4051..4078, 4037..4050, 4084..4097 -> 0.3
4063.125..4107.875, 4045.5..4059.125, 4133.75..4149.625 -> 2.3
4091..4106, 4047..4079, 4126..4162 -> 2.2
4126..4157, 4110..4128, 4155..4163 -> 1.1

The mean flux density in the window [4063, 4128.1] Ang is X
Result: 5.09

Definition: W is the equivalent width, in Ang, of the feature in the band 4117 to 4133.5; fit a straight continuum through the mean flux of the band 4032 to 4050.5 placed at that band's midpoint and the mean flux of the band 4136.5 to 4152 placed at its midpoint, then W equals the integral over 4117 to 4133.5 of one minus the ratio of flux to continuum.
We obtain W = 1.00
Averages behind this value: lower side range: 5.69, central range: 5.01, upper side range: 5.26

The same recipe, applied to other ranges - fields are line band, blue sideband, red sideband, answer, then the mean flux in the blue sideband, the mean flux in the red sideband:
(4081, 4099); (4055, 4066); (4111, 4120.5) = 0.0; 5.35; 4.99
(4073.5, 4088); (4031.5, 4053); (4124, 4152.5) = 0.1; 5.62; 5.12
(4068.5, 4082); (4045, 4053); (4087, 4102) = -0.8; 5.46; 4.87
